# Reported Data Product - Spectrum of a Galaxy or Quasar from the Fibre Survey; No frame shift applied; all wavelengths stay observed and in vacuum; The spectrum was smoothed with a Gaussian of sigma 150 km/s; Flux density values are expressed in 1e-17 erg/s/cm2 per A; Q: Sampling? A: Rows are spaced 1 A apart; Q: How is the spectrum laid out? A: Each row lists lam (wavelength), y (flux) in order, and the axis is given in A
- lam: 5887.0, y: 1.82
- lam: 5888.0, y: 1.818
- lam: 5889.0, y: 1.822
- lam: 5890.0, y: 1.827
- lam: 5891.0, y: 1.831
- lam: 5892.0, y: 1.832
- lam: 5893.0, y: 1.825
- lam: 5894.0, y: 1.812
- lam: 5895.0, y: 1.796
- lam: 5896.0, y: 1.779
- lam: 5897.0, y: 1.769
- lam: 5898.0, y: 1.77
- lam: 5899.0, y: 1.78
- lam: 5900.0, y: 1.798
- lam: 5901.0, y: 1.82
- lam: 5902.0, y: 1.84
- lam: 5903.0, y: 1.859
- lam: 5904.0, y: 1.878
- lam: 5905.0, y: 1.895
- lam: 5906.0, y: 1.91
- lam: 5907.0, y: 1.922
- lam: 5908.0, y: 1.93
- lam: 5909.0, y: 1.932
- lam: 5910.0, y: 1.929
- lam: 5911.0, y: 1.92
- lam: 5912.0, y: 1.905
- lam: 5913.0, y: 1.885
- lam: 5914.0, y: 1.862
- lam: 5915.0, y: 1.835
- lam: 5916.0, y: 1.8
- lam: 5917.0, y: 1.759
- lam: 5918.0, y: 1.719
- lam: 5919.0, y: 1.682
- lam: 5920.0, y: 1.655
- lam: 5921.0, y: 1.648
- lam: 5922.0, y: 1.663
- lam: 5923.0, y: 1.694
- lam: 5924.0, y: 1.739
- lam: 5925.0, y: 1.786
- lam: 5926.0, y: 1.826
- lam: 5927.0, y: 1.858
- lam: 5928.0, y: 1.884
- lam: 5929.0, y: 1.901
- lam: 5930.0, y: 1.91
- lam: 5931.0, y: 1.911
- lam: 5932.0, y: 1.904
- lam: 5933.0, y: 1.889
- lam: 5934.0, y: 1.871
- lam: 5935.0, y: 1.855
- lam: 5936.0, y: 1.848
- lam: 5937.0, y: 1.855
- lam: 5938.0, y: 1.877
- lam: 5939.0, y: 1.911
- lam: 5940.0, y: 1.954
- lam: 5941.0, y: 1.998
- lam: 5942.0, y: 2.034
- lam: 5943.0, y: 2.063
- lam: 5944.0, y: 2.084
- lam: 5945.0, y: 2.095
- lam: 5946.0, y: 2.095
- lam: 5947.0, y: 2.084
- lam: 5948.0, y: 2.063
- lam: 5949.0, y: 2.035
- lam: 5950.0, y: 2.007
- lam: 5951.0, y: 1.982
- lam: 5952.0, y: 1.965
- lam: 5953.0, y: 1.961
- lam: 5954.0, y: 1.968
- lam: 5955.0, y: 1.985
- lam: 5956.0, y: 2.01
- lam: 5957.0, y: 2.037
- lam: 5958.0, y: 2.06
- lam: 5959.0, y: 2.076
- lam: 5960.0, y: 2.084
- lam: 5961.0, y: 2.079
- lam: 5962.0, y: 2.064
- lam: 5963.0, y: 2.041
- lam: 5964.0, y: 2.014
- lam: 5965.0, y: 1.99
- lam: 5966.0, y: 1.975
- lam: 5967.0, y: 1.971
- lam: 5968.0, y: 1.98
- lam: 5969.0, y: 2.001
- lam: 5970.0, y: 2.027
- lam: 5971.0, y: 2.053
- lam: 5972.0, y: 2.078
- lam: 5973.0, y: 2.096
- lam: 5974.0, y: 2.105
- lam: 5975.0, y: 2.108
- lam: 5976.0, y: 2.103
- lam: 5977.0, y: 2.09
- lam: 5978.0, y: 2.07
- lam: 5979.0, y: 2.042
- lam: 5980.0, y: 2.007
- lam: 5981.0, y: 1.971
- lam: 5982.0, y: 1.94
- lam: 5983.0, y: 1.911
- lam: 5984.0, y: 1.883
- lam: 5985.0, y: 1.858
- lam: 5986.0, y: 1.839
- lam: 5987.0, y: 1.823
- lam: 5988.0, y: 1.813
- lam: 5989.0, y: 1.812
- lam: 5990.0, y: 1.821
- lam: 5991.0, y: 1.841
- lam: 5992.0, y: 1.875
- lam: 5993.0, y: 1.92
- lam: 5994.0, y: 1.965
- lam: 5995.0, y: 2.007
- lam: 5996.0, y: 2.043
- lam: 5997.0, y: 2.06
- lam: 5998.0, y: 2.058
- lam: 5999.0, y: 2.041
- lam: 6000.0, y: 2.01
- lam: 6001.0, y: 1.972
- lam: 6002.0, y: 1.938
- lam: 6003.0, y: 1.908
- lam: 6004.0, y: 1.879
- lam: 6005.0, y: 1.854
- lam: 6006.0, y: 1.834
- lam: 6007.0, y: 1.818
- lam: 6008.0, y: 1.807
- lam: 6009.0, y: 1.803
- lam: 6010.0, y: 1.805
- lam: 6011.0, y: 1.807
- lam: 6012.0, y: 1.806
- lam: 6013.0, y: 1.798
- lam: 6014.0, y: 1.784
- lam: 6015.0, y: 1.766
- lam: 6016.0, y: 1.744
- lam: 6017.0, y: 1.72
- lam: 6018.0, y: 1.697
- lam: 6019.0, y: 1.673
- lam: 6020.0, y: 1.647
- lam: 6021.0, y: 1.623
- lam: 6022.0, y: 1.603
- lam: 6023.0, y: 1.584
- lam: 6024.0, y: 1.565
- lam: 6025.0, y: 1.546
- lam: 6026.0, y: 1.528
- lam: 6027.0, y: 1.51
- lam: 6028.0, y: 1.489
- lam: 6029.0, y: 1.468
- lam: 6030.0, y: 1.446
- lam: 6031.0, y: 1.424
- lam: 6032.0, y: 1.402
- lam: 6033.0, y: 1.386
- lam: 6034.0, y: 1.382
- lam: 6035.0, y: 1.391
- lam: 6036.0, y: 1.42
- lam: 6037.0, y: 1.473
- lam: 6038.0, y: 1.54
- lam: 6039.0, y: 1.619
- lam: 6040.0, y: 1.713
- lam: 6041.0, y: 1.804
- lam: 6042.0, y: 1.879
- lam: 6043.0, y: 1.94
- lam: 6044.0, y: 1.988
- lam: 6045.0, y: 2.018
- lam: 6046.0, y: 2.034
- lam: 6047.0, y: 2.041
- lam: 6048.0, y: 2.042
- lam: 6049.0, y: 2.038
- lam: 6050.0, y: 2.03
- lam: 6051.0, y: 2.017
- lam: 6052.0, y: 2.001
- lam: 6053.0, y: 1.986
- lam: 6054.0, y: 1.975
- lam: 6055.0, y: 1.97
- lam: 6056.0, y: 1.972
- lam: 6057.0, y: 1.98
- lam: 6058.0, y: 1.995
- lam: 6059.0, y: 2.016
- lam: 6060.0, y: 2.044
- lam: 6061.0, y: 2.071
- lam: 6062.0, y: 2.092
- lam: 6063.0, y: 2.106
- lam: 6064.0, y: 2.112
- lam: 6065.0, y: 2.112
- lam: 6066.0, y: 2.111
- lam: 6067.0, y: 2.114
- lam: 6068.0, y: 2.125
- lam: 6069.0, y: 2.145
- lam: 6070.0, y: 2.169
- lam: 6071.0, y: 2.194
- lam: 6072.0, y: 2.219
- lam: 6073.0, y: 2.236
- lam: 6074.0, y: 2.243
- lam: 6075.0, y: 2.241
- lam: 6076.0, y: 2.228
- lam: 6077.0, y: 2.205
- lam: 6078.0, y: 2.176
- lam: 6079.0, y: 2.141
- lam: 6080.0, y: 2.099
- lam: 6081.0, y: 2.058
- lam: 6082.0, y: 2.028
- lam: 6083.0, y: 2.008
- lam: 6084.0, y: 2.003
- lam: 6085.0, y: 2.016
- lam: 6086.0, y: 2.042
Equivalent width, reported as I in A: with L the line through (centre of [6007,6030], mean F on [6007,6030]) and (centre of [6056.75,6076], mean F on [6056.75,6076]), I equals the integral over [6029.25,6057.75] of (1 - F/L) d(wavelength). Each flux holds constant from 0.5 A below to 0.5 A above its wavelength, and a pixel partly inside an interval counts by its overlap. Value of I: 2.0 A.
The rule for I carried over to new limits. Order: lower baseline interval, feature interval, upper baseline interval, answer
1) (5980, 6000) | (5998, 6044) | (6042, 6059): 6.29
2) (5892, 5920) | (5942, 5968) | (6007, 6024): -3.56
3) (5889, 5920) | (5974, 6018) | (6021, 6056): -3.82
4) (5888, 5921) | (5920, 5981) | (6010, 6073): -4.80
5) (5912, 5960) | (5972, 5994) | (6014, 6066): -1.21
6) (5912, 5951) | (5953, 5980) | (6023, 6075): -2.32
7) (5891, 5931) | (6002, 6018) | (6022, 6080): 0.51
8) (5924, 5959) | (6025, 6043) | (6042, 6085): 4.51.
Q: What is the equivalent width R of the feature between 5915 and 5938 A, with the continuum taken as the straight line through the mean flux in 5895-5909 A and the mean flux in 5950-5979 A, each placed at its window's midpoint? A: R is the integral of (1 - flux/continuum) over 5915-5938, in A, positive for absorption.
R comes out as 1.4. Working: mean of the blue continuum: 1.84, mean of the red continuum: 2.03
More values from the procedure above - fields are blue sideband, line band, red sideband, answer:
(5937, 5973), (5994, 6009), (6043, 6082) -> 0.78 A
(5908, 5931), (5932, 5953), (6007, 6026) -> -2.20 A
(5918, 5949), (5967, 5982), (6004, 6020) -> -1.76 A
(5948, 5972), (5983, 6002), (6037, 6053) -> 0.47 A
